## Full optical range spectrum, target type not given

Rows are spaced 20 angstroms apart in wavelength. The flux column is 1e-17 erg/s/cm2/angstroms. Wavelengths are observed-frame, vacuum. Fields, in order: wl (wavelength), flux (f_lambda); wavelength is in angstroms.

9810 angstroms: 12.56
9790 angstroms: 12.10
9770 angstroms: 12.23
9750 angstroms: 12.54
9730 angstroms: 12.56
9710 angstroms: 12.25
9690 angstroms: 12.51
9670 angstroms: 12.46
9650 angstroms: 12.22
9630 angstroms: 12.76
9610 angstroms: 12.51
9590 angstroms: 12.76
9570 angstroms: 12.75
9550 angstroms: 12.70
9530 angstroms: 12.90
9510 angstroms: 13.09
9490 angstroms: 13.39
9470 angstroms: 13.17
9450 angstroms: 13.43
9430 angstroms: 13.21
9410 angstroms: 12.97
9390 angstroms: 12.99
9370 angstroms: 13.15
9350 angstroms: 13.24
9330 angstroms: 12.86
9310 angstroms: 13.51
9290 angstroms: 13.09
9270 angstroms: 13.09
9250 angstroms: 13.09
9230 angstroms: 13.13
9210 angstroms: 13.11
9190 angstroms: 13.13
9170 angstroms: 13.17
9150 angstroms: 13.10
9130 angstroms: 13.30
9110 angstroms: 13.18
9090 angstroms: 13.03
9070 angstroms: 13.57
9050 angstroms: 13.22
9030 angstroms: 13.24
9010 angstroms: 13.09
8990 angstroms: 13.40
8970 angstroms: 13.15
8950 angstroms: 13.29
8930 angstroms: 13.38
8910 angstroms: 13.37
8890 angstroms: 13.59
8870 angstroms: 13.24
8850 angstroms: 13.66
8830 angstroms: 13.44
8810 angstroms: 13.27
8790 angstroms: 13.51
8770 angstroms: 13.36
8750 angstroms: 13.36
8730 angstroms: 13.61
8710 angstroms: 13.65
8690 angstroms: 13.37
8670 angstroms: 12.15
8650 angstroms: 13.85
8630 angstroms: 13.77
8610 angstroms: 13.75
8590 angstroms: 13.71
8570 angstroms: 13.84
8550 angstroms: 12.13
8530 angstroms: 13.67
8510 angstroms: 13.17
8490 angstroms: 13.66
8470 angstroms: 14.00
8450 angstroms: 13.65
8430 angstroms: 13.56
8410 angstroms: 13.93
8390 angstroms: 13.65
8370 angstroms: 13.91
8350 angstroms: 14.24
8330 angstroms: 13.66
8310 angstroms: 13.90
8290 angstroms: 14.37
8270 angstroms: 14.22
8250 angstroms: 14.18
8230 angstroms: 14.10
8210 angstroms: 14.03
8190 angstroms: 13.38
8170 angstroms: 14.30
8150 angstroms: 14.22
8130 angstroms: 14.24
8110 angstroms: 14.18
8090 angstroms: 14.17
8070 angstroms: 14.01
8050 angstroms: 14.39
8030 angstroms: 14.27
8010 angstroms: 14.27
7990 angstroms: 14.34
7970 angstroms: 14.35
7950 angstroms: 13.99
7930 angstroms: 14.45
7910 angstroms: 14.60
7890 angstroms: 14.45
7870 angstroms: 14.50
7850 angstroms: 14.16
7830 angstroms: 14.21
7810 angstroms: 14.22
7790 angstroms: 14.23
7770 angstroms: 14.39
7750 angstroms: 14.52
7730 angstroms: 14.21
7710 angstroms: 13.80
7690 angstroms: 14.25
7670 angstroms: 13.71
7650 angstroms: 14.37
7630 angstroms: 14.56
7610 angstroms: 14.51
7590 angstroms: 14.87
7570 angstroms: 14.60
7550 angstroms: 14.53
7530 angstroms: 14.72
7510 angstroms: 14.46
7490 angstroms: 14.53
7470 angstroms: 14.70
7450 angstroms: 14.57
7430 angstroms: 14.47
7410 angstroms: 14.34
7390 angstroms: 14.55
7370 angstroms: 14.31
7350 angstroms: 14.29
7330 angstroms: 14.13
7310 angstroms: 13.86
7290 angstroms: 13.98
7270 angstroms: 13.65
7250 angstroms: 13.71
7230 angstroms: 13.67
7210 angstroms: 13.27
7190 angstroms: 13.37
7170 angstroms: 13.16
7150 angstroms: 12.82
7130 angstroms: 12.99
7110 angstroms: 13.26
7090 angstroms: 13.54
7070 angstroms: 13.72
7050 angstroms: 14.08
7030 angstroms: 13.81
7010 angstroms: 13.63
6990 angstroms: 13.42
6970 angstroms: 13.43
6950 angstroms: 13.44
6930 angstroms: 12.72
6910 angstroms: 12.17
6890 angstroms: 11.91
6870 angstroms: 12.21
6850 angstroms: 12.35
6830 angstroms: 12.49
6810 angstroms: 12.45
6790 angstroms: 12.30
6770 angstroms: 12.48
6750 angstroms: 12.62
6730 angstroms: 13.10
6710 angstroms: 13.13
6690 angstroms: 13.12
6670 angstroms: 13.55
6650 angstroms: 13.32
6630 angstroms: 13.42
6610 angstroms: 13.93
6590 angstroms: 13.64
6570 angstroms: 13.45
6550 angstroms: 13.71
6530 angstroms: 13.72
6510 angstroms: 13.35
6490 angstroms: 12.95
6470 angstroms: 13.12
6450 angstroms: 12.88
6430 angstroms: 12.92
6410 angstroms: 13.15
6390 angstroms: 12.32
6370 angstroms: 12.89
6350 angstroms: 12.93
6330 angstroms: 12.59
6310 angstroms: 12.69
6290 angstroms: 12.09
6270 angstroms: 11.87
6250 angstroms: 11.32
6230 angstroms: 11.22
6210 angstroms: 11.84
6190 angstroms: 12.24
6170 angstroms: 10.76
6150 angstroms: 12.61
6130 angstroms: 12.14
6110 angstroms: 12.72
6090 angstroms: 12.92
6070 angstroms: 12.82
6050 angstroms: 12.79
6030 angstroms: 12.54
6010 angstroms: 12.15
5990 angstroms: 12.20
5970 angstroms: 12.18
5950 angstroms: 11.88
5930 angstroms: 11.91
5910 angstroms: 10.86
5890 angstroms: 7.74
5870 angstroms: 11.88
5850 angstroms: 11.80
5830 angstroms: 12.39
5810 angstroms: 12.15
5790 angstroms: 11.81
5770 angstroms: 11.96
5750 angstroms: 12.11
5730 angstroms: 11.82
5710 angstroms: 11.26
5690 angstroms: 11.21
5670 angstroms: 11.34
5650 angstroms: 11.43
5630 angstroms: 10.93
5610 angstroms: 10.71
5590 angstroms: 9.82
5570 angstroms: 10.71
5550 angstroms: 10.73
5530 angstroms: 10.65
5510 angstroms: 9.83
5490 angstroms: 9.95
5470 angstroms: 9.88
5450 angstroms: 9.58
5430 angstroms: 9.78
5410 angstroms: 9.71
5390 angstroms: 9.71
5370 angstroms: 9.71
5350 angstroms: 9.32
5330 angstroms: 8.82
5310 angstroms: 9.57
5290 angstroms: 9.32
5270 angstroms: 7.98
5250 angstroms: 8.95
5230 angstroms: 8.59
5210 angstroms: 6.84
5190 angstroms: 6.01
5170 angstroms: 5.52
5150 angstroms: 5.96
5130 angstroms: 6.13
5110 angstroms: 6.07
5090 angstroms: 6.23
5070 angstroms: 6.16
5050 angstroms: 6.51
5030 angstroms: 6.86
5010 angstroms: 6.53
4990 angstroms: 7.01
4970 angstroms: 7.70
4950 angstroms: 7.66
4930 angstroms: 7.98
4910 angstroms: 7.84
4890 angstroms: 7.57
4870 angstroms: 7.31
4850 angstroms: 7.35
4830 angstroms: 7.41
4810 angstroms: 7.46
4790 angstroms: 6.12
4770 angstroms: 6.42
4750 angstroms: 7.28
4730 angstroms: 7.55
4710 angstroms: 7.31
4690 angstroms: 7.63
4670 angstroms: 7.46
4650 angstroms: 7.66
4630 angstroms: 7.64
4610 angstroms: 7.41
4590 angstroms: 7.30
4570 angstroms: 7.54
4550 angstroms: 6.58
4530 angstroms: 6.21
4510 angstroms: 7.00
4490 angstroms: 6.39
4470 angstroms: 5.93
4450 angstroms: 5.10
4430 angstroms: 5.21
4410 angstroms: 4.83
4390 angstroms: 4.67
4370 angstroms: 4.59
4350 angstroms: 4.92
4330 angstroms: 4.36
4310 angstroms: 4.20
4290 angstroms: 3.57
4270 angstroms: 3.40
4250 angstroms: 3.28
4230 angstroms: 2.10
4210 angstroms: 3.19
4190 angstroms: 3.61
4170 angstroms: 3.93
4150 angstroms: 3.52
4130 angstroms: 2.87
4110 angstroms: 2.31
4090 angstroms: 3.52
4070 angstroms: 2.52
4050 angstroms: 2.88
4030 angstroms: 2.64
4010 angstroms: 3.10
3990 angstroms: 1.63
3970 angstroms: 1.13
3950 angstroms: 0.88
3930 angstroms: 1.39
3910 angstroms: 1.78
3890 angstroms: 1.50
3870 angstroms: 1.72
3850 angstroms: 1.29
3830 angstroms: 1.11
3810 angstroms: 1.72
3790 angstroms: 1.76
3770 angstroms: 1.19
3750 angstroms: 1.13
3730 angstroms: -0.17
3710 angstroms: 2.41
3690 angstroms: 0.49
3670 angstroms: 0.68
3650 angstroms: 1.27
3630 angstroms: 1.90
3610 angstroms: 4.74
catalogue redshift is 0.000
